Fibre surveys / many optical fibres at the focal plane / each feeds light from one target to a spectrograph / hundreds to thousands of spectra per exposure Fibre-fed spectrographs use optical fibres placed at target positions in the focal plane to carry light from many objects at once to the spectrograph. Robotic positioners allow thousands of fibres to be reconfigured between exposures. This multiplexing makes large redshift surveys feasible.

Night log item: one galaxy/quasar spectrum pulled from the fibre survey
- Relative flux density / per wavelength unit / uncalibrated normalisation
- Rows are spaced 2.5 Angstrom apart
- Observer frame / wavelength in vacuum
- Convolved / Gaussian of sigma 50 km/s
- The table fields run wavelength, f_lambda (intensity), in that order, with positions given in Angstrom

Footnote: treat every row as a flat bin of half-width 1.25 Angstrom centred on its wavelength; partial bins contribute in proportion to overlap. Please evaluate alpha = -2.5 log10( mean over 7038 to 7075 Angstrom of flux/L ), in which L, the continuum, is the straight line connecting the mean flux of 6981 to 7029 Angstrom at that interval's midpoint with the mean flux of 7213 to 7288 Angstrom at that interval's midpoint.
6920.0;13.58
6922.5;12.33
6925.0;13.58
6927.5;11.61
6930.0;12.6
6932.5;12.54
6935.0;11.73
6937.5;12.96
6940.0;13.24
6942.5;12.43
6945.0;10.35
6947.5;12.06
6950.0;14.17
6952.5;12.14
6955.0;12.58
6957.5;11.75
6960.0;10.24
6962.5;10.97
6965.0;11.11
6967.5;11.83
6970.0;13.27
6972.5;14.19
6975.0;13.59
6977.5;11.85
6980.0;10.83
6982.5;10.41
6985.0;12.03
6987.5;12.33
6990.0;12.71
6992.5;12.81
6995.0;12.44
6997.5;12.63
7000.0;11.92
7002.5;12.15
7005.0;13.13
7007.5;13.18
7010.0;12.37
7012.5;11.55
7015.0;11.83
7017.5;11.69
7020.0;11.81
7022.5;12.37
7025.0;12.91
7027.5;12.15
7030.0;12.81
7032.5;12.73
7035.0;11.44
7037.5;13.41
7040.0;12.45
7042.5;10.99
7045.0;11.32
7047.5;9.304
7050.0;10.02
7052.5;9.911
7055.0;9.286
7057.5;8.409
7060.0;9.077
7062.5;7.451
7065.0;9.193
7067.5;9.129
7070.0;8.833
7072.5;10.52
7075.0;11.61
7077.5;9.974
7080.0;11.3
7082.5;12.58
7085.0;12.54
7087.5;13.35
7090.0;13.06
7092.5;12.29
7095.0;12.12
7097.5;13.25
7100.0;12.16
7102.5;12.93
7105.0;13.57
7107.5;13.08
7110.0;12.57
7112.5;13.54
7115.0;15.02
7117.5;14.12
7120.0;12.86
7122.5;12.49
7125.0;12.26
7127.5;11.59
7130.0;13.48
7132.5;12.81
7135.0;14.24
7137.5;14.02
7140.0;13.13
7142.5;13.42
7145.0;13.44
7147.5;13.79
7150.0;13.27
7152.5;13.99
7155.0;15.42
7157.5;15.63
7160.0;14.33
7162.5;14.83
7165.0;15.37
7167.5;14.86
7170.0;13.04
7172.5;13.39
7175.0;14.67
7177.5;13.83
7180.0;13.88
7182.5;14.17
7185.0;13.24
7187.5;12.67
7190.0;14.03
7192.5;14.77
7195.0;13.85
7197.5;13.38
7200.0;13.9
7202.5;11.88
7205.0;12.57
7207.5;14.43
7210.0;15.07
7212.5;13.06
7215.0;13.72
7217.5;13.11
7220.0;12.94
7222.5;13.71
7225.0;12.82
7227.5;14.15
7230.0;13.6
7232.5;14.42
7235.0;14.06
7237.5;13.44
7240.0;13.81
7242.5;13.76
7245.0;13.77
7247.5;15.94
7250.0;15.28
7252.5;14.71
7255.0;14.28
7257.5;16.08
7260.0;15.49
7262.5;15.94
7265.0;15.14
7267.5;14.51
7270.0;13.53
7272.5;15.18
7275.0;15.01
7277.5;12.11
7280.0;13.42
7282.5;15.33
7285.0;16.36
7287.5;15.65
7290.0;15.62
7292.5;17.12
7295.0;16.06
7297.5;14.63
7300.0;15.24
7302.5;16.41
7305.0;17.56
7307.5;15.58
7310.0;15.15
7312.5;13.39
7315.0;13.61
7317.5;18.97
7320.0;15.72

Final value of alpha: 0.273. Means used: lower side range 12.2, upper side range 14.3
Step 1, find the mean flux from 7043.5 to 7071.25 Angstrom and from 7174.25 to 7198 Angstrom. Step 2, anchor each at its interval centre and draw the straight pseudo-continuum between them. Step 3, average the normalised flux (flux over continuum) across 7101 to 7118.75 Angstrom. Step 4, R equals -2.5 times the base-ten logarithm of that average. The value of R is -0.21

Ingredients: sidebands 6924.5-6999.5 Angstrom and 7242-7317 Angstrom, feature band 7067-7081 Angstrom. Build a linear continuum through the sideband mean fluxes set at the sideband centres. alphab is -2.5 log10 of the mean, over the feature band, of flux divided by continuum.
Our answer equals 0.276 mag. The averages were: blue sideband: 12.2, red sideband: 15.1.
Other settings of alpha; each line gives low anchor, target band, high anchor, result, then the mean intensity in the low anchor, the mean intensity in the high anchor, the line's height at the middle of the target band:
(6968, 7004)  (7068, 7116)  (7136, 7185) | 0.10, 12.4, 14.1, 13.4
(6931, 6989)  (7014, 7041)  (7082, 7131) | 0.01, 12.1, 12.9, 12.5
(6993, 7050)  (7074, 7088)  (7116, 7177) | 0.09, 12.1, 13.8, 12.9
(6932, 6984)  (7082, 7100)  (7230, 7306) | 0.05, 12.1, 15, 13.3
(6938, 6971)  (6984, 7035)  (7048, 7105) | -0.08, 12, 10.9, 11.5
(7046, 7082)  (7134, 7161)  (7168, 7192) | -0.12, 9.65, 13.7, 12.6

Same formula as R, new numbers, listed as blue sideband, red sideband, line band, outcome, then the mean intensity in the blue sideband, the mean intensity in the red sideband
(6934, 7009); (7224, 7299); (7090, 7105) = 0.053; 12.2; 14.7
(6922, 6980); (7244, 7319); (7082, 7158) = 0.042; 12.3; 15.2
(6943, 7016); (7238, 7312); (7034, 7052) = 0.142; 12.2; 15.1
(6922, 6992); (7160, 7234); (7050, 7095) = 0.226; 12.2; 13.8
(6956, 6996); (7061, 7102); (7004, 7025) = -0.049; 12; 11.2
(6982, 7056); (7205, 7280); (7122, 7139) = 0.003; 11.9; 14.2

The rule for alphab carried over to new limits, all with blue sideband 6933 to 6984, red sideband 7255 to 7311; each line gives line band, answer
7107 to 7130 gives 0.048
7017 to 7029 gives 0.043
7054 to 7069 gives 0.439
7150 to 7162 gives -0.048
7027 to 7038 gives 0.030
